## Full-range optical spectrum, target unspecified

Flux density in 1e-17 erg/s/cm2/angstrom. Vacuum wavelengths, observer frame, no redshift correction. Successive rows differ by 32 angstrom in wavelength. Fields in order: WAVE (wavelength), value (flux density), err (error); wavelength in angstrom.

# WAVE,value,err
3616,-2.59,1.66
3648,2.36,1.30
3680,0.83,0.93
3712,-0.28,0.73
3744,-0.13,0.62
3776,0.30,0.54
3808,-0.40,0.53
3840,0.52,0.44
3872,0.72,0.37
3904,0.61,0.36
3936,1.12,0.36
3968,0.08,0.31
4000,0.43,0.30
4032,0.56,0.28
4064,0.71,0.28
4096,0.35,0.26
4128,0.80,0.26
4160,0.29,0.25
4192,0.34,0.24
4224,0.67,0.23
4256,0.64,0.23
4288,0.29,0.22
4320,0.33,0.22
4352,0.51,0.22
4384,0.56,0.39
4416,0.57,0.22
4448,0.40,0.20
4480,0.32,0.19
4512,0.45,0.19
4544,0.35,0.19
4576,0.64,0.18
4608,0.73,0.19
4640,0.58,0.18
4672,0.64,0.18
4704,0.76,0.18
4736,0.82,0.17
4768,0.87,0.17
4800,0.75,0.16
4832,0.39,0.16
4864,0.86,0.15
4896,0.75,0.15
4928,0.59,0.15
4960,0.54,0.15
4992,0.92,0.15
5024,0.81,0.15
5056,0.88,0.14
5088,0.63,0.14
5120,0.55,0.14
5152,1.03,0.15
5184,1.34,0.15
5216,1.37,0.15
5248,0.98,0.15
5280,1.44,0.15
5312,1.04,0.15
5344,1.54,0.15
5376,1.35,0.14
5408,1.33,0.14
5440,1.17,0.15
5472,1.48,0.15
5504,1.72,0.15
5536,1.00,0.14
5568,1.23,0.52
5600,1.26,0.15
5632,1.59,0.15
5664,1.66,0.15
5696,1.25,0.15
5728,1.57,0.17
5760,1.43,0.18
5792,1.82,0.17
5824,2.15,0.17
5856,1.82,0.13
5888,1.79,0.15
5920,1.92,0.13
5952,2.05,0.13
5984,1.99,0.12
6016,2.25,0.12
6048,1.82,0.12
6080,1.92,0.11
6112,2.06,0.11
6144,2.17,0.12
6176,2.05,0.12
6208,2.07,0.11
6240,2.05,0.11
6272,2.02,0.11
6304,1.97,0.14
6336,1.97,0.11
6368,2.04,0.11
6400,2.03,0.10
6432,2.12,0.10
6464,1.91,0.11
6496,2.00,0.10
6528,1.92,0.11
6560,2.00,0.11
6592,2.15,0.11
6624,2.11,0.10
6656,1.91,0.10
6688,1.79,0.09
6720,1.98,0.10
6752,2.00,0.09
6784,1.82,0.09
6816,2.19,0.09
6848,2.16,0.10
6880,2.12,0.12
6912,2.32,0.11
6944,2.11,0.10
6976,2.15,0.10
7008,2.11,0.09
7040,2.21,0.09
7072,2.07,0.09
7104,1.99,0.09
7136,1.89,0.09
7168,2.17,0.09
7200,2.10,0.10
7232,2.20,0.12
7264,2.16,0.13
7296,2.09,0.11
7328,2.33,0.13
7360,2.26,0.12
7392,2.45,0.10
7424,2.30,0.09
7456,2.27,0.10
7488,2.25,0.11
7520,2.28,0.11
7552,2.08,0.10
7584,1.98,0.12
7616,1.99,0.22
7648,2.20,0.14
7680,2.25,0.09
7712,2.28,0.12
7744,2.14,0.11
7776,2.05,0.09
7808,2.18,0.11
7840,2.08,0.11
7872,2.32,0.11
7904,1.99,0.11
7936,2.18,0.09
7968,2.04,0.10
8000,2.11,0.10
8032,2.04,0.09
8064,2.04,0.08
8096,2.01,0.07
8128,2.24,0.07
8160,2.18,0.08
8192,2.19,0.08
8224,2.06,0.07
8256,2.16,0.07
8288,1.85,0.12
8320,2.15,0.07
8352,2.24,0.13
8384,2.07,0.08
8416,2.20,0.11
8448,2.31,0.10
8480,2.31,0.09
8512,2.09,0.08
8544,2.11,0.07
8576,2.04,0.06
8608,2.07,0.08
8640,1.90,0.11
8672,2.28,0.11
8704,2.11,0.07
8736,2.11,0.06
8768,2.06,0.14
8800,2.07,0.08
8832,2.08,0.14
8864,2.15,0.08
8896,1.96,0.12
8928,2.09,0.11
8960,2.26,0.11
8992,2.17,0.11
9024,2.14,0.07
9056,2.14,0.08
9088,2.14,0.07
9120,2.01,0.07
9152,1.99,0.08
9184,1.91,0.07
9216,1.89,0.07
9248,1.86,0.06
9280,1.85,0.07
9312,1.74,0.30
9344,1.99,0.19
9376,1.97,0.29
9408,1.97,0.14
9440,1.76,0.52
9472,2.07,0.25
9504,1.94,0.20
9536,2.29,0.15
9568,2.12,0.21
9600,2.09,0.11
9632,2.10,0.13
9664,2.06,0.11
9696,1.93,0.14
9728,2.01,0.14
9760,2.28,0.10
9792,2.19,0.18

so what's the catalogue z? 0.289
